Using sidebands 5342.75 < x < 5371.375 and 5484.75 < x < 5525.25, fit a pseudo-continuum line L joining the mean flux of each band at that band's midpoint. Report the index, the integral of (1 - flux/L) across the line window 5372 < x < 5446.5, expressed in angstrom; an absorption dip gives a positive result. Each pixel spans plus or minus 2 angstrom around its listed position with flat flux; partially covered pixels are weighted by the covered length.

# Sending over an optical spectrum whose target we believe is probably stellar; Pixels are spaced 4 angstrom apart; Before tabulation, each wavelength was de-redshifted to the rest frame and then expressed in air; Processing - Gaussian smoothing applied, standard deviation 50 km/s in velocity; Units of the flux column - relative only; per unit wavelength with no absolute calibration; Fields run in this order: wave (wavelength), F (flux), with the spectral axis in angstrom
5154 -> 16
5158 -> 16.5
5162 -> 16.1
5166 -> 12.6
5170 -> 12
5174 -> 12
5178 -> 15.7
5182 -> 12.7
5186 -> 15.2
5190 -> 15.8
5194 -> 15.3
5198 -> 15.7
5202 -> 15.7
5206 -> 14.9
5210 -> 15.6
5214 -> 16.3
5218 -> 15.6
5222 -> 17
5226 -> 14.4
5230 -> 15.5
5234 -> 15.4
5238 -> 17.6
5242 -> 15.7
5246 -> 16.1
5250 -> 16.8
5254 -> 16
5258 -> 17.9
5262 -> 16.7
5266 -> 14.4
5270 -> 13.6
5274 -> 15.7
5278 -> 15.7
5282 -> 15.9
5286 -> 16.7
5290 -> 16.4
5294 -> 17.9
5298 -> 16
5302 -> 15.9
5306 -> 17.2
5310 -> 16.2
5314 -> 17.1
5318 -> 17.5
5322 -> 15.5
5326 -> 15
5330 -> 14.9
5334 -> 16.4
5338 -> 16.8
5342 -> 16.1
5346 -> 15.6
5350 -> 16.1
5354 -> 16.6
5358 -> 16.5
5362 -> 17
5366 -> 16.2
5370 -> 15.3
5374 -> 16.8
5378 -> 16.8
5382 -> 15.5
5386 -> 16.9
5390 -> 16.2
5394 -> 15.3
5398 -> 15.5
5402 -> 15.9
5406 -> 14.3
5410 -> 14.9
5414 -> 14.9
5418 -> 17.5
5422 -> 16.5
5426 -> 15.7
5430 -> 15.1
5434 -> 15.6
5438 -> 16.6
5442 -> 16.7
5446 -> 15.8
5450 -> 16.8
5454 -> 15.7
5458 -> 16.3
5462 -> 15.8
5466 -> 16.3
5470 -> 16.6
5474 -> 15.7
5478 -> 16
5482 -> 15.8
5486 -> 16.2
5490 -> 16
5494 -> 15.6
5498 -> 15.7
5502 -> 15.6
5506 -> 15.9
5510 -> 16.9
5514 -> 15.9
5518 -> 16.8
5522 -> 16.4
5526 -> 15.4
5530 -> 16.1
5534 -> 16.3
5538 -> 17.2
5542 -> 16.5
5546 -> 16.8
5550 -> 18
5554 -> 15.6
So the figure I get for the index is 1.1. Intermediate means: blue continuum 16.2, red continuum 16.1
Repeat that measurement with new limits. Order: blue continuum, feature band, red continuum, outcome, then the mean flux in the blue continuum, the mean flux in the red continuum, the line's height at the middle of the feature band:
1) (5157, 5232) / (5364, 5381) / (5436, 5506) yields -0.6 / 15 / 16.1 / 15.7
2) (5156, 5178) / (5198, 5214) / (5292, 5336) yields -1.0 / 14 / 16.3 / 14.6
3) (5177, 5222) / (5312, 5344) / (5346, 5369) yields 0.0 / 15.4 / 16.4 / 16.2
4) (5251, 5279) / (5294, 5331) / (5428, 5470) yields -1.0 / 15.8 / 16.1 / 15.8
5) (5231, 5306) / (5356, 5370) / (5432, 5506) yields -0.2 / 16.2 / 16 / 16.1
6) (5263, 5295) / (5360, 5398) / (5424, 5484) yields -0.7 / 15.8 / 16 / 15.9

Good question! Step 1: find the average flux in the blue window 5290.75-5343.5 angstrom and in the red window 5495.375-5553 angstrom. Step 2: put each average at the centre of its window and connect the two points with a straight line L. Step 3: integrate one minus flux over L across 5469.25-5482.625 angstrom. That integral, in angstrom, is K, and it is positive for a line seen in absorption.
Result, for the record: 0.3 angstrom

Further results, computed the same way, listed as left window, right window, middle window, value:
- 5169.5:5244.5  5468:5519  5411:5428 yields -0.26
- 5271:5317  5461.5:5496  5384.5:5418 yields 1.21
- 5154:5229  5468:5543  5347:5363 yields -0.90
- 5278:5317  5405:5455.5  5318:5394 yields 0.60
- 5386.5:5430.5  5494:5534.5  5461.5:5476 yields -0.21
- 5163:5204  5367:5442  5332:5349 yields -0.87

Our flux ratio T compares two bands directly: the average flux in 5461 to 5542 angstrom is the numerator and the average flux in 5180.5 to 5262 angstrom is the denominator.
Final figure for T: 1.02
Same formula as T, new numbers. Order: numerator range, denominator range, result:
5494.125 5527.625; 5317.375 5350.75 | 1.01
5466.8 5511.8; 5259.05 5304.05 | 1.00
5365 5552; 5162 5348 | 1.03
